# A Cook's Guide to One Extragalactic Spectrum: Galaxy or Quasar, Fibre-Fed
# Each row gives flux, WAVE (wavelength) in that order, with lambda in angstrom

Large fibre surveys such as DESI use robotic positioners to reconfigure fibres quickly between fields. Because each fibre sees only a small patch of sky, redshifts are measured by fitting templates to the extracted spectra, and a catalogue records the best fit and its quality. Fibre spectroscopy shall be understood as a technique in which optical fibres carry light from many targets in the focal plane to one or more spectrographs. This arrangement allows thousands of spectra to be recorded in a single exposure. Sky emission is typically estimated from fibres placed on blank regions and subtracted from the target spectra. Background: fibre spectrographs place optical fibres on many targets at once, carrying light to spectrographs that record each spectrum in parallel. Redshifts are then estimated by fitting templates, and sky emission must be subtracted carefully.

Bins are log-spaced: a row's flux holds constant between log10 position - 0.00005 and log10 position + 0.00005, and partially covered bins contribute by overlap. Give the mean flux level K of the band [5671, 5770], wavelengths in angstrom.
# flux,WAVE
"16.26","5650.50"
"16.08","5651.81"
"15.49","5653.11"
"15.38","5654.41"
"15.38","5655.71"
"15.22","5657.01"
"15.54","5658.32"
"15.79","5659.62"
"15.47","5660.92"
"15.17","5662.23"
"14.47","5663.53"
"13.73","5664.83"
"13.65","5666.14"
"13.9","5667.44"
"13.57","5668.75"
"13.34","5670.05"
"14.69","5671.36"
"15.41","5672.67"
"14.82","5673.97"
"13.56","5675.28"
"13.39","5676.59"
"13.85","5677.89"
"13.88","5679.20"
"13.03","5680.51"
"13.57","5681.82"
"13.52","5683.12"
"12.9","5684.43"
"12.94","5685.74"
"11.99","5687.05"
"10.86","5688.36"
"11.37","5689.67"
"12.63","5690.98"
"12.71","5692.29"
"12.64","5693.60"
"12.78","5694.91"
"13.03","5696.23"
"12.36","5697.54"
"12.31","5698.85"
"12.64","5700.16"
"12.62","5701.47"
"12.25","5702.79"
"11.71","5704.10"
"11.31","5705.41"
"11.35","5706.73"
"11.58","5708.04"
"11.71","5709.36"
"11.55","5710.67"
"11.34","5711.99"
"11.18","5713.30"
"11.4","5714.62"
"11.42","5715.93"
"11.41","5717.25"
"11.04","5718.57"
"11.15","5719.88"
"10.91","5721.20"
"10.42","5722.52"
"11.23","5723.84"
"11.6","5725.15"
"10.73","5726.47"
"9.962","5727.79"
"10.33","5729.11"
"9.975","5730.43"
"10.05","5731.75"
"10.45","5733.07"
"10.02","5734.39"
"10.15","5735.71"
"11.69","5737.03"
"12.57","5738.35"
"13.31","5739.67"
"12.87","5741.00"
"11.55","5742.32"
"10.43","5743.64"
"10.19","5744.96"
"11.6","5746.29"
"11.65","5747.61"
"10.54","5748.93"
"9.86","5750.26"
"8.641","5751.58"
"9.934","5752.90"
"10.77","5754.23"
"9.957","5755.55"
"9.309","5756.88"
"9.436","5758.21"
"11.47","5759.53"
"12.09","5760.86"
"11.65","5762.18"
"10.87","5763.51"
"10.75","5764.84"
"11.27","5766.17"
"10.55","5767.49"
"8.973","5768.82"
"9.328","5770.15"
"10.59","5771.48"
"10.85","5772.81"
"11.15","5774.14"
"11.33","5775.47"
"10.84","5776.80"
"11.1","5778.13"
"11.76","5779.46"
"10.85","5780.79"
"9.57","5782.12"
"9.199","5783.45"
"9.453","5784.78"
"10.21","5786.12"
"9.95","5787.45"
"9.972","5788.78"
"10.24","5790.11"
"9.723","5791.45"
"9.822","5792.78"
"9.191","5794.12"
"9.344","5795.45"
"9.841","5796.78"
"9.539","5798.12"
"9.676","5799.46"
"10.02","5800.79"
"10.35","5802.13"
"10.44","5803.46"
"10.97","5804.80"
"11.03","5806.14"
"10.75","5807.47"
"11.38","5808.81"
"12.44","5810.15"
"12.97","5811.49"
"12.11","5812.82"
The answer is 11.6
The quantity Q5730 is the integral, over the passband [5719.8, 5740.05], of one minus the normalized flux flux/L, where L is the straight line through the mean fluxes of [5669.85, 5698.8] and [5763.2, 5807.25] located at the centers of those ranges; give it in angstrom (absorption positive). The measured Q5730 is 1.6 angstrom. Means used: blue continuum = 13.1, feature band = 10.9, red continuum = 10.3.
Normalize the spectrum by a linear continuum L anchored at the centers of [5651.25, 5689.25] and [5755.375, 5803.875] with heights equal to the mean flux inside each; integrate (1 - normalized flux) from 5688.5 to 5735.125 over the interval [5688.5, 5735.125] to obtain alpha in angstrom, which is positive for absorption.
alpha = 4.5 angstrom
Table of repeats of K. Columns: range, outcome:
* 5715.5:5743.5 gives 11.1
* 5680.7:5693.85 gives 12.5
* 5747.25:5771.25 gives 10.4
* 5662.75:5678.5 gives 14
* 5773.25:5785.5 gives 10.6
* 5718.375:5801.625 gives 10.5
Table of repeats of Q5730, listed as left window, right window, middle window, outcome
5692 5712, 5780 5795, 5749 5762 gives 0.56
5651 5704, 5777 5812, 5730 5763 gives 2.57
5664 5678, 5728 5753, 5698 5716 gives 0.89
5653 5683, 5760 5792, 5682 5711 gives 2.48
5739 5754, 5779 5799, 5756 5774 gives -0.12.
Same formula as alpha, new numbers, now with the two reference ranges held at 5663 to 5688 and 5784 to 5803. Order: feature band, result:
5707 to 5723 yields 1.43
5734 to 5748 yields 0.05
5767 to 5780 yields -0.23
